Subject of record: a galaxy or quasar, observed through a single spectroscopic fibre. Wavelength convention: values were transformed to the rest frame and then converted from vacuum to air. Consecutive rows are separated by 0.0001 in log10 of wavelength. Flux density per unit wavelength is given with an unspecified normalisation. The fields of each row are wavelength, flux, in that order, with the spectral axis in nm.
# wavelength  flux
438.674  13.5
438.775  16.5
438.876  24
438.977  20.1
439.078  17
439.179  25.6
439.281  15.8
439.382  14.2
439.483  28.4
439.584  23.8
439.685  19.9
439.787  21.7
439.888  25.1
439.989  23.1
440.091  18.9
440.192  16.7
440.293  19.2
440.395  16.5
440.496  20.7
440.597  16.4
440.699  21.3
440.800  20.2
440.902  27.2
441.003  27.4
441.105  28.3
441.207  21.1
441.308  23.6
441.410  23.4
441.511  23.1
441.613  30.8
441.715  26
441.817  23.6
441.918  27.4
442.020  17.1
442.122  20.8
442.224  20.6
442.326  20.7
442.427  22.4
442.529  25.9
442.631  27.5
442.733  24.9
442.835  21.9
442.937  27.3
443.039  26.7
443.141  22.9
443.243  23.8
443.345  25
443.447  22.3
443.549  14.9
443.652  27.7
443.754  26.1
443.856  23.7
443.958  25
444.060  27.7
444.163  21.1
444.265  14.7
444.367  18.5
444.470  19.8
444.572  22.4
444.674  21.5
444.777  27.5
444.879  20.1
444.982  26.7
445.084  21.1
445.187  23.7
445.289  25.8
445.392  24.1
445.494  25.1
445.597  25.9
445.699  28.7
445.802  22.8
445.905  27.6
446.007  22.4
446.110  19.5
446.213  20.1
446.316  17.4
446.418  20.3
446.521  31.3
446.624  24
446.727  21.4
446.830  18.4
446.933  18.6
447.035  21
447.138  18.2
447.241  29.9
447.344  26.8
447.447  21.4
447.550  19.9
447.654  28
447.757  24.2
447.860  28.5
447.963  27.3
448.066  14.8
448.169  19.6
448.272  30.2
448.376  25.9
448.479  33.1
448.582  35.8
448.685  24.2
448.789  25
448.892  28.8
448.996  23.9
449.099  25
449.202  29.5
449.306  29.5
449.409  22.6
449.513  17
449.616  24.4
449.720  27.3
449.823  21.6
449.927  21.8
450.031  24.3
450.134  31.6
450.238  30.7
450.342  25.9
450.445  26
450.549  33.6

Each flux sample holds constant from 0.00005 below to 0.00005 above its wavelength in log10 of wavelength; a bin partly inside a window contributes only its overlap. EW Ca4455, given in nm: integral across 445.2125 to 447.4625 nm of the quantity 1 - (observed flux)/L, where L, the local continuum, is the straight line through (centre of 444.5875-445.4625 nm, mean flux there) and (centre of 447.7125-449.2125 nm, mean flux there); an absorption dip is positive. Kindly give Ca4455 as 0.14 nm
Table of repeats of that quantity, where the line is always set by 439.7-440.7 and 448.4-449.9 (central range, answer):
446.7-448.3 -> 0.13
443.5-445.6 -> 0.00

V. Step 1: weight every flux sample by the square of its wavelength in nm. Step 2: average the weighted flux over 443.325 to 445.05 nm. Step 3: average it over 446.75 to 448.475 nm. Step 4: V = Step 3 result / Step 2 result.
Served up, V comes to 1.06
